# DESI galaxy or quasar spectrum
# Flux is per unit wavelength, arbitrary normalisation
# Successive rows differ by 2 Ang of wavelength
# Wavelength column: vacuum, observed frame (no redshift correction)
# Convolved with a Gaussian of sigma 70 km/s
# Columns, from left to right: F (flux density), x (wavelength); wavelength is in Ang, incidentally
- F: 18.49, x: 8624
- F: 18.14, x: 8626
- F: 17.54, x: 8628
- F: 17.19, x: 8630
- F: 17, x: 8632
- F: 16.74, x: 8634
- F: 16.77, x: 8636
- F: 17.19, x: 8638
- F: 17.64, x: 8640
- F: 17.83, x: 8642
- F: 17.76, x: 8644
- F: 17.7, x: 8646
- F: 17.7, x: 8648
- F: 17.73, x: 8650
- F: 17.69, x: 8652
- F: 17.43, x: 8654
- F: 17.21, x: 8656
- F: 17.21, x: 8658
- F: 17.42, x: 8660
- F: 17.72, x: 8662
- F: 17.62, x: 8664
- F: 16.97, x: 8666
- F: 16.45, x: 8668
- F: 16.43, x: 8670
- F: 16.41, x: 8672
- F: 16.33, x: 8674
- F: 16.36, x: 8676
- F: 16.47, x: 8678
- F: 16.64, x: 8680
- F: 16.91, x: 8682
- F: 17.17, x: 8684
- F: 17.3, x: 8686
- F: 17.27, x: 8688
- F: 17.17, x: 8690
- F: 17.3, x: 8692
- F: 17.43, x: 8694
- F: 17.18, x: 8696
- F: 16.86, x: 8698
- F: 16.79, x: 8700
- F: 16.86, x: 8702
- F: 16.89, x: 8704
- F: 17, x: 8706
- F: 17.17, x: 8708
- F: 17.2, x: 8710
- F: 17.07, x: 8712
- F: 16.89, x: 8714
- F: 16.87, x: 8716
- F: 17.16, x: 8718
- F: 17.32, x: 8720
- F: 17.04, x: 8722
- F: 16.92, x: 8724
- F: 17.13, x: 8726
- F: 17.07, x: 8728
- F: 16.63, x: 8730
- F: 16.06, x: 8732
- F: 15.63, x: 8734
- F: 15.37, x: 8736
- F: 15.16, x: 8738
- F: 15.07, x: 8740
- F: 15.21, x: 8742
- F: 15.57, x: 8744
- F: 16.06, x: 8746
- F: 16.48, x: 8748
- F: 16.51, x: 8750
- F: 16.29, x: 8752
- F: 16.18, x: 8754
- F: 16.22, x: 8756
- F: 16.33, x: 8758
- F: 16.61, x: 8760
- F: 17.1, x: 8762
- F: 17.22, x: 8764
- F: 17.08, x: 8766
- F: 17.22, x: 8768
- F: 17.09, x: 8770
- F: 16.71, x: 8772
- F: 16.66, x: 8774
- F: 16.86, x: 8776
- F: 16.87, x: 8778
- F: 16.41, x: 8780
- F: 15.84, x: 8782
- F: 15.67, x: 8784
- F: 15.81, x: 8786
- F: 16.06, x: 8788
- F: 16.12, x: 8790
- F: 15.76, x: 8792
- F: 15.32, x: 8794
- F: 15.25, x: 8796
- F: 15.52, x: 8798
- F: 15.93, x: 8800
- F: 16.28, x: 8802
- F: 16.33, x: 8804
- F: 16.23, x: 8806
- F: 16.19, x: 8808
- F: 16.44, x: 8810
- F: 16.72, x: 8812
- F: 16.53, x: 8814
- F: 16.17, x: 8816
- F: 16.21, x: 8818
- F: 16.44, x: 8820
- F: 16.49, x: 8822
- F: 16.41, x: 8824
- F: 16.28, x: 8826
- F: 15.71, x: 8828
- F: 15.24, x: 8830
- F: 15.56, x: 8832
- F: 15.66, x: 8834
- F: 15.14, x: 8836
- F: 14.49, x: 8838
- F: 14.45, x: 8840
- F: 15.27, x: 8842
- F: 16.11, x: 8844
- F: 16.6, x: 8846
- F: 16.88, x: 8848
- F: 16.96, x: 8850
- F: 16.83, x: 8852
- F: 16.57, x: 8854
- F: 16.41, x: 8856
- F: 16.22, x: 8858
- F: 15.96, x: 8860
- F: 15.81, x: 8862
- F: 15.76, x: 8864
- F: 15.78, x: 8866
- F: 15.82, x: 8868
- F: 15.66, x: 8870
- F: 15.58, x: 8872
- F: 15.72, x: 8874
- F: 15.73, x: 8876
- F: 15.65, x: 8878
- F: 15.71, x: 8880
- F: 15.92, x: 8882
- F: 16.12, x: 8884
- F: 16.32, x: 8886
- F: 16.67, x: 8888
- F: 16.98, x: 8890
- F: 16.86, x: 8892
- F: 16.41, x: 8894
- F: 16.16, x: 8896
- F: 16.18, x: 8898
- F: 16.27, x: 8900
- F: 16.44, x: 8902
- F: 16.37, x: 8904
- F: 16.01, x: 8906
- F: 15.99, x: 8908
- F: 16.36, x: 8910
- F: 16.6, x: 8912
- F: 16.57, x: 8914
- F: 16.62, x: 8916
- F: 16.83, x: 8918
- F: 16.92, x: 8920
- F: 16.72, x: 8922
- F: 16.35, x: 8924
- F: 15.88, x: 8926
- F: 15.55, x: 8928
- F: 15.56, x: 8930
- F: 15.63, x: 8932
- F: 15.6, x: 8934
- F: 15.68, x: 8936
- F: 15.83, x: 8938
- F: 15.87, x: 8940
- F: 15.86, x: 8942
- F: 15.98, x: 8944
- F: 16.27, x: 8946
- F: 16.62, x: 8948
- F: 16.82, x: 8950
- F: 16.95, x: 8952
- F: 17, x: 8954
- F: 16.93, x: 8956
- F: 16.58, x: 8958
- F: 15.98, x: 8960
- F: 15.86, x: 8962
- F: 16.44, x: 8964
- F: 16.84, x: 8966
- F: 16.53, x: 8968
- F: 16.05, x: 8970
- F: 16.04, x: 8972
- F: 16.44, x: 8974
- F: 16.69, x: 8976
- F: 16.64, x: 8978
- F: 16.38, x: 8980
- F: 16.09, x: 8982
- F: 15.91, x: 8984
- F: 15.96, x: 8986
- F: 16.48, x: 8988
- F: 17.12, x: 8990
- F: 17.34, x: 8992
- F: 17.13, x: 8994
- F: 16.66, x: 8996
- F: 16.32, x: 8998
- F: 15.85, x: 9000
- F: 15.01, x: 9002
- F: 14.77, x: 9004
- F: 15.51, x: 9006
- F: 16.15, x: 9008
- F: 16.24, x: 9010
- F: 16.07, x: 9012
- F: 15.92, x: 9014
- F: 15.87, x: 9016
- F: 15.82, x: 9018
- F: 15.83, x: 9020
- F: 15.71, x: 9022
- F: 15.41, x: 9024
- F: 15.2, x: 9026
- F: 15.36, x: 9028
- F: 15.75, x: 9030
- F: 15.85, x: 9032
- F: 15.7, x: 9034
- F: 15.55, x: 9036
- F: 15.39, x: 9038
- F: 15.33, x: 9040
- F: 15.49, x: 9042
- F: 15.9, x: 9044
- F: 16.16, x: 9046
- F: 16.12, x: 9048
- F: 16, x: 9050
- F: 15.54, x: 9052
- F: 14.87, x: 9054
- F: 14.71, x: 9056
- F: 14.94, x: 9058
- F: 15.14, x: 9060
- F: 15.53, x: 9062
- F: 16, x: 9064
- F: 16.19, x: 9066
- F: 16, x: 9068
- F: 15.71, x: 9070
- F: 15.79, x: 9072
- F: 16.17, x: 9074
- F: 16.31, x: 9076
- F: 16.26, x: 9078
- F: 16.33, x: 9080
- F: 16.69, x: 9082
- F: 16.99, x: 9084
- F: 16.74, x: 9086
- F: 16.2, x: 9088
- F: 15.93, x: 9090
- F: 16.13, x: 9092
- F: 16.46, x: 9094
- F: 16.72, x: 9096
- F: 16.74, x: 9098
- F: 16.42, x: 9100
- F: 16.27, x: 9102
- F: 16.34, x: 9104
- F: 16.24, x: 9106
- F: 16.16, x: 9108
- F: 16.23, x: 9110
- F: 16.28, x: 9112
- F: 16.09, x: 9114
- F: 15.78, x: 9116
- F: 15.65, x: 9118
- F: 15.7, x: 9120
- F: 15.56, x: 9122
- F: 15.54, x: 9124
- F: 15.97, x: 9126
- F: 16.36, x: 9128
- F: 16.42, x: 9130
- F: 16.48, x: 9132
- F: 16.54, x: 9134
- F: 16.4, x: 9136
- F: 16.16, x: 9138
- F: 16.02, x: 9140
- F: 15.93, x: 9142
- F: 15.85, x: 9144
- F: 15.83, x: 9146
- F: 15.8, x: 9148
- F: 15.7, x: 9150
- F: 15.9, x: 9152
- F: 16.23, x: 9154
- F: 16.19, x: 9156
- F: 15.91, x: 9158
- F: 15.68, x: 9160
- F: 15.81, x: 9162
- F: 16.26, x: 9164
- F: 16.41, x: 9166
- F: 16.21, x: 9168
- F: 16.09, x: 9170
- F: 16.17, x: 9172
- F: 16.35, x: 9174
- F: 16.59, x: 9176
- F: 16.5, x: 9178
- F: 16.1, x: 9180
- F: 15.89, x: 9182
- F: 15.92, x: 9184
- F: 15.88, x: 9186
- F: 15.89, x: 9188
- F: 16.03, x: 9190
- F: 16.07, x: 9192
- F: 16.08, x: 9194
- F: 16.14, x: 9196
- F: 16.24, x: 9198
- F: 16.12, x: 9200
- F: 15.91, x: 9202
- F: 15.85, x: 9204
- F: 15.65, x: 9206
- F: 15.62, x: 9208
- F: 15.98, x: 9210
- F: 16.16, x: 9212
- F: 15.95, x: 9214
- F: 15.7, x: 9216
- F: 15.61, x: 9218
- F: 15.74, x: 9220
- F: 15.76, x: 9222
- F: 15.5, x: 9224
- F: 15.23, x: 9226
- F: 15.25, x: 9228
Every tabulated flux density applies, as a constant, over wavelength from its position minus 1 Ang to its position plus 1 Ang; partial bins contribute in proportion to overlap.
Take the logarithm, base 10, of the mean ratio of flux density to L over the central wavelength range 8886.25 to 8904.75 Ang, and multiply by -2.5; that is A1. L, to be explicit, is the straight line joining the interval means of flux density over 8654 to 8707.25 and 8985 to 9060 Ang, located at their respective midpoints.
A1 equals -0.02 mag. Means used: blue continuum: 17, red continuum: 15.8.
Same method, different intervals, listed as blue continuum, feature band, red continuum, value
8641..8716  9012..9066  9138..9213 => 0.049 mag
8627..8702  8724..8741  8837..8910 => 0.048 mag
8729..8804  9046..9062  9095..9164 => 0.049 mag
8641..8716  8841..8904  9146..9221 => 0.034 mag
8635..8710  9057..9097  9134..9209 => 0.009 mag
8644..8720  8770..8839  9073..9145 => 0.052 mag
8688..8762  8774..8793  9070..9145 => 0.023 mag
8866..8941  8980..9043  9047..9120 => 0.012 mag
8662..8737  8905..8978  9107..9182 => 0.009 mag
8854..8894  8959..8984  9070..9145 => -0.013 mag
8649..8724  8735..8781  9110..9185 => 0.035 mag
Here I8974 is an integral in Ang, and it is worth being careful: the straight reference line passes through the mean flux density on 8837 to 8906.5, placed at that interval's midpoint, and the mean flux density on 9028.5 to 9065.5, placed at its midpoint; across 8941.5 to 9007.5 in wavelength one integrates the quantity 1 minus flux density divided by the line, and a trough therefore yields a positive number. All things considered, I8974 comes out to -2.4 Ang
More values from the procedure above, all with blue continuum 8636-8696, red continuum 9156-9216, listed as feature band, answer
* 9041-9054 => 0.44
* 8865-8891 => 1.16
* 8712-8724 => 0.02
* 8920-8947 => 1.06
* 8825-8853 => 1.67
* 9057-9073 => 0.64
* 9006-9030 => 0.94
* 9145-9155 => 0.14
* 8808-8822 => 0.37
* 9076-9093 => -0.14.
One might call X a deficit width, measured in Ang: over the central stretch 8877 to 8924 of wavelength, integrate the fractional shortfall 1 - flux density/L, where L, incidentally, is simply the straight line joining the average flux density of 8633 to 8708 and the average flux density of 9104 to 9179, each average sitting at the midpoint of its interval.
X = 0.7 Ang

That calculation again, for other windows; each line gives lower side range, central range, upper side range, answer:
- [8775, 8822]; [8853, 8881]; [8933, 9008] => 0.5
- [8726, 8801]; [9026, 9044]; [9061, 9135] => 0.7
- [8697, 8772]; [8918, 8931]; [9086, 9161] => 0.1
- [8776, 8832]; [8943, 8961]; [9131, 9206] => -0.5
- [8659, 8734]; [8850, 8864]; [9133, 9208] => 0.3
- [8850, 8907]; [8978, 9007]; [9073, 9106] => 0.2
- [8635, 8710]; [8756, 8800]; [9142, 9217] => 1.5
